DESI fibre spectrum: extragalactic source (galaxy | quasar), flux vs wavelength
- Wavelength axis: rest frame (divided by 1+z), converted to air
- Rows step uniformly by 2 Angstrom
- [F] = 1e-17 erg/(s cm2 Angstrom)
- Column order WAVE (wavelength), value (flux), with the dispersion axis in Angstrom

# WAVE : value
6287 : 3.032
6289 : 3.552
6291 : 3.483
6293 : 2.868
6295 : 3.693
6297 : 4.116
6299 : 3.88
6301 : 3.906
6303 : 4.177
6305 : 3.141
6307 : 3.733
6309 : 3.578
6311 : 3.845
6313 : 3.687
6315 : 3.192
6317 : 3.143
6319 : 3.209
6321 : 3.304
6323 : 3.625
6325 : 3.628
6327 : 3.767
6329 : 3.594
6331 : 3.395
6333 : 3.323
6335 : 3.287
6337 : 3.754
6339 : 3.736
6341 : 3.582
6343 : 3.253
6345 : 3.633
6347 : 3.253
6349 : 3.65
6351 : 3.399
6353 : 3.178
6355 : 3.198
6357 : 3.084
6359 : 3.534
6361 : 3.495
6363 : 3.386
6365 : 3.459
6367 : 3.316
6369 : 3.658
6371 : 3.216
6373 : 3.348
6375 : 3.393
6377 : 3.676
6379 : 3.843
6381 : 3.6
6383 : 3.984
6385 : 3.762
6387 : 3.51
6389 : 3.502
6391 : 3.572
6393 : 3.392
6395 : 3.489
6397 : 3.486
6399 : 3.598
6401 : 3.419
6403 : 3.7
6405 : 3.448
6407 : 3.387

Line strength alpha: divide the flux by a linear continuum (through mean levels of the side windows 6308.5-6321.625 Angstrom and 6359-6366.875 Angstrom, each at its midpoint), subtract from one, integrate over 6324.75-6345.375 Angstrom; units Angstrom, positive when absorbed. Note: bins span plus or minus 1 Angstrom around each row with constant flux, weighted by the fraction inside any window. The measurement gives -0.63 Angstrom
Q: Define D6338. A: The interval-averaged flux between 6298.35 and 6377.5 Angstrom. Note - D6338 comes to 3.49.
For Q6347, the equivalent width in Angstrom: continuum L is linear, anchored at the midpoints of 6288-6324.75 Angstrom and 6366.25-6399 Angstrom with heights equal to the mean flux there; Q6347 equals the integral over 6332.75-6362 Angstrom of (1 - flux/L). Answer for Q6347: 1.1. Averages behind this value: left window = 3.56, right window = 3.55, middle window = 3.43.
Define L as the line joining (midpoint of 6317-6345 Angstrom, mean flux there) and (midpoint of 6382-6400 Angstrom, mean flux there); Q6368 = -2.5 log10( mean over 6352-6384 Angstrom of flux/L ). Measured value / 0.03 mag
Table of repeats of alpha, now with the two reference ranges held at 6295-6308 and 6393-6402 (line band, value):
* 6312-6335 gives 1.9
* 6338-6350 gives 0.5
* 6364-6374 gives 0.5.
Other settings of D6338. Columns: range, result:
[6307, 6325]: 3.47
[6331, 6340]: 3.51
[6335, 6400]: 3.49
